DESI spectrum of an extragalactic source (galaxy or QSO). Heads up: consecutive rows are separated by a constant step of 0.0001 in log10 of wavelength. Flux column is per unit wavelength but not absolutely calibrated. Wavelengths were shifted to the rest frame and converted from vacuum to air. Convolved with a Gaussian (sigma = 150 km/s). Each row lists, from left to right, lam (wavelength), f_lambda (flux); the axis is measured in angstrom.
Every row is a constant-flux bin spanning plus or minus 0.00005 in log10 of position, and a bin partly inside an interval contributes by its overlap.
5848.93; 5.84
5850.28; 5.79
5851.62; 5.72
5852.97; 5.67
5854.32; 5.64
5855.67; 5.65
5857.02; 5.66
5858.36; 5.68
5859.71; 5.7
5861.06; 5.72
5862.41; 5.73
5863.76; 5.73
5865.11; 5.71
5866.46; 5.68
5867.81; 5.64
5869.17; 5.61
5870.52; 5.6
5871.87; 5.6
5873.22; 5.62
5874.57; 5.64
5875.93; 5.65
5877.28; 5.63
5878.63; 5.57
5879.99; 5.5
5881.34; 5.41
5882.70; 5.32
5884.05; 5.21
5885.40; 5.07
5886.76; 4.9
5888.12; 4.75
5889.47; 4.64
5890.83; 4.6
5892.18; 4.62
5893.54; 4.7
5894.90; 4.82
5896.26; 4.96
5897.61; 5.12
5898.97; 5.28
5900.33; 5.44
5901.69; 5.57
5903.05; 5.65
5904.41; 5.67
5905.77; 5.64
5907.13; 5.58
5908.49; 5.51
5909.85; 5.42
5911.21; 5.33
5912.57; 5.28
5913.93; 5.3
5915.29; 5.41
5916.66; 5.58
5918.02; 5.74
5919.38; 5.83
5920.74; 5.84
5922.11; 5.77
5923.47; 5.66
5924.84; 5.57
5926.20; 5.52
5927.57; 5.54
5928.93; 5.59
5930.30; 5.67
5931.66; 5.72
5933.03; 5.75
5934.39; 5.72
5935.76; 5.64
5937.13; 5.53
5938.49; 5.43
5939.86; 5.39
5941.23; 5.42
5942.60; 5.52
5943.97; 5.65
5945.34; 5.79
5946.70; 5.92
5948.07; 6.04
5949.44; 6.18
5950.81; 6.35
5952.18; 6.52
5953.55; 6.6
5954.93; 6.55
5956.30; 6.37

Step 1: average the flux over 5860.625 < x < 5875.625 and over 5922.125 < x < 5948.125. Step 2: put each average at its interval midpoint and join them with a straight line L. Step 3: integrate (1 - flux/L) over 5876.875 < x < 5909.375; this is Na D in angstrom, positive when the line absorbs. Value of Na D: 2.5 angstrom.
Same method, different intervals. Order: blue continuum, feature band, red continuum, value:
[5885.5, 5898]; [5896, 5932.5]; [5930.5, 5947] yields -2.4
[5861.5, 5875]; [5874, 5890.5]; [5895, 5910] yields 0.9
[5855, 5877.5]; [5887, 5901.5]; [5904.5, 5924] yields 1.8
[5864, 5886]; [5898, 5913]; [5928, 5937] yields 0.3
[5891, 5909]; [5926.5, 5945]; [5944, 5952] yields 0.8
